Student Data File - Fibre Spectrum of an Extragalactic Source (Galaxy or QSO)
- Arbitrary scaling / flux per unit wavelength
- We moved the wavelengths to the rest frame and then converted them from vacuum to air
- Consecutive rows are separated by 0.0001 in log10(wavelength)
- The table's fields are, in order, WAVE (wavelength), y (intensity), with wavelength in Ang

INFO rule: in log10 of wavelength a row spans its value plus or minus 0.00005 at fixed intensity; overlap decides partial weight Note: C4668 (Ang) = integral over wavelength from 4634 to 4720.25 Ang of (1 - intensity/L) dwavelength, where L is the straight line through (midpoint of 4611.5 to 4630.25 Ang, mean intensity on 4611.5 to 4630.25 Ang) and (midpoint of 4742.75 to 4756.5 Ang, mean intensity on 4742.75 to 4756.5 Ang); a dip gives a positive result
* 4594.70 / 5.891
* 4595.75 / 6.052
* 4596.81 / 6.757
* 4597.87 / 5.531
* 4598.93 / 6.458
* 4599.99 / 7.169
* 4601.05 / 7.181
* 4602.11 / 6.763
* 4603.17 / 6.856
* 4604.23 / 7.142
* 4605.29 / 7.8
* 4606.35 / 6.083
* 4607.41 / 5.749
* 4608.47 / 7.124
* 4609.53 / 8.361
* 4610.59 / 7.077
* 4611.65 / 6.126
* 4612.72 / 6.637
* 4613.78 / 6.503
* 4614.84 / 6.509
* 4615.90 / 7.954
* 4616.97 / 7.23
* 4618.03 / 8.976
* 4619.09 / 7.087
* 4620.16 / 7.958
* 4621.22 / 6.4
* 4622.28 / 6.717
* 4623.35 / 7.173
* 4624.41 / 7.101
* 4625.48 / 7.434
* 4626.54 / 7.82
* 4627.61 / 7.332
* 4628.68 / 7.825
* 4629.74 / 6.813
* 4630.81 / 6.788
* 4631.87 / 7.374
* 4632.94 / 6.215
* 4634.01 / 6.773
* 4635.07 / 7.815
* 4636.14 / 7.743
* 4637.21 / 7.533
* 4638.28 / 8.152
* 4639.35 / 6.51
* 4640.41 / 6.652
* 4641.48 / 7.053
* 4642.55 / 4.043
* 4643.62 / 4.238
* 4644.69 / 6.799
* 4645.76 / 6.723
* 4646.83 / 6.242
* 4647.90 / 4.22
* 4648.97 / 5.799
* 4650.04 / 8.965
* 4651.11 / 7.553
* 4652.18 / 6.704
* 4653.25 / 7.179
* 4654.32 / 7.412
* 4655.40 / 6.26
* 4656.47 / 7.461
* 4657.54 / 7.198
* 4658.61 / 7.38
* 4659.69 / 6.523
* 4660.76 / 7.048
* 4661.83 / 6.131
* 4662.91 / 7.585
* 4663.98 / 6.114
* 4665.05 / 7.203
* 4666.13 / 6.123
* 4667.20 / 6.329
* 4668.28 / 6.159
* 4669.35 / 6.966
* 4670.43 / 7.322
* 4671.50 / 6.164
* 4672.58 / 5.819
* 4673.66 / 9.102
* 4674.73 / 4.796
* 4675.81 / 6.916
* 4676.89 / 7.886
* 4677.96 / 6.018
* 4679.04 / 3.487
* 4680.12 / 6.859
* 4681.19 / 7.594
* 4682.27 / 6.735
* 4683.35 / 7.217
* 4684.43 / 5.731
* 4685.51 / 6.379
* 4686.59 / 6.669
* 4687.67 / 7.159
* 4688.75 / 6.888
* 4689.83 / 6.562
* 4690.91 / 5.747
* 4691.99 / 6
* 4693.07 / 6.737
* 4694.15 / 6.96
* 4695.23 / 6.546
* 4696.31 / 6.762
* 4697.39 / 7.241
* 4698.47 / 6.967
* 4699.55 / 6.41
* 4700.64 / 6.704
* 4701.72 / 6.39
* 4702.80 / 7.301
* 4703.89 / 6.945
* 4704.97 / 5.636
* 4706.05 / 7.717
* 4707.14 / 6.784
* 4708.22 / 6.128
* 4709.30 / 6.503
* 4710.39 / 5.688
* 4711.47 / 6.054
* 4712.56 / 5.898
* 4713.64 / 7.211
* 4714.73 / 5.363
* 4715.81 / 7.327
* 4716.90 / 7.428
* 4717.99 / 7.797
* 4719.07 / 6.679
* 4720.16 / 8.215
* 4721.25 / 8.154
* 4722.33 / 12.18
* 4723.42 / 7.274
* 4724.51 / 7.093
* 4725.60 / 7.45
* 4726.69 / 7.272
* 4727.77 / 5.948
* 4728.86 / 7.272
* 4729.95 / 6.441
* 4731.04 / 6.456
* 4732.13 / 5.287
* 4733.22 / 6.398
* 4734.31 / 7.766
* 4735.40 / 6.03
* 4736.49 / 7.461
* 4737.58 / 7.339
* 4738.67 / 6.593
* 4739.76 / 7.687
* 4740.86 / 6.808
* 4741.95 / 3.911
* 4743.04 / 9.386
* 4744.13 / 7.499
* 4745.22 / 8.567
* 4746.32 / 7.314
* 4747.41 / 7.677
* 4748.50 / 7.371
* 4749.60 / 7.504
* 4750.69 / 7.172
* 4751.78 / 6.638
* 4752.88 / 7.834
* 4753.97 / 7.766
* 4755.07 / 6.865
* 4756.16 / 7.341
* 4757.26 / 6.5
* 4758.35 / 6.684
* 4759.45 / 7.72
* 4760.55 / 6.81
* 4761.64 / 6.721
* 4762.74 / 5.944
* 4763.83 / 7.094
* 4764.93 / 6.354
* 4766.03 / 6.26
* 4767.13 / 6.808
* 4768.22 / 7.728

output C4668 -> 8.3 Ang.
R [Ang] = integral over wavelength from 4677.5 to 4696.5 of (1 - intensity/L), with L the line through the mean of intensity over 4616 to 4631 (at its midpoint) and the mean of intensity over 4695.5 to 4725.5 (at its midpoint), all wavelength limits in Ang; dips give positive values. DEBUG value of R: 1.81 Ang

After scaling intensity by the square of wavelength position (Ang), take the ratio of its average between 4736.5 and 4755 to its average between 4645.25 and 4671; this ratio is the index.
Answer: 1.12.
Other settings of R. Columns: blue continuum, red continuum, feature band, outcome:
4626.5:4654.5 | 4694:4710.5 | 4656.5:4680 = 0.5 Ang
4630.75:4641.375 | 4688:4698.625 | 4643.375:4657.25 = 0.8 Ang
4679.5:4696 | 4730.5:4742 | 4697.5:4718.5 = -0.1 Ang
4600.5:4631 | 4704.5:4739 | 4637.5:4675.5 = 2.3 Ang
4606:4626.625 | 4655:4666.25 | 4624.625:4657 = 0.5 Ang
